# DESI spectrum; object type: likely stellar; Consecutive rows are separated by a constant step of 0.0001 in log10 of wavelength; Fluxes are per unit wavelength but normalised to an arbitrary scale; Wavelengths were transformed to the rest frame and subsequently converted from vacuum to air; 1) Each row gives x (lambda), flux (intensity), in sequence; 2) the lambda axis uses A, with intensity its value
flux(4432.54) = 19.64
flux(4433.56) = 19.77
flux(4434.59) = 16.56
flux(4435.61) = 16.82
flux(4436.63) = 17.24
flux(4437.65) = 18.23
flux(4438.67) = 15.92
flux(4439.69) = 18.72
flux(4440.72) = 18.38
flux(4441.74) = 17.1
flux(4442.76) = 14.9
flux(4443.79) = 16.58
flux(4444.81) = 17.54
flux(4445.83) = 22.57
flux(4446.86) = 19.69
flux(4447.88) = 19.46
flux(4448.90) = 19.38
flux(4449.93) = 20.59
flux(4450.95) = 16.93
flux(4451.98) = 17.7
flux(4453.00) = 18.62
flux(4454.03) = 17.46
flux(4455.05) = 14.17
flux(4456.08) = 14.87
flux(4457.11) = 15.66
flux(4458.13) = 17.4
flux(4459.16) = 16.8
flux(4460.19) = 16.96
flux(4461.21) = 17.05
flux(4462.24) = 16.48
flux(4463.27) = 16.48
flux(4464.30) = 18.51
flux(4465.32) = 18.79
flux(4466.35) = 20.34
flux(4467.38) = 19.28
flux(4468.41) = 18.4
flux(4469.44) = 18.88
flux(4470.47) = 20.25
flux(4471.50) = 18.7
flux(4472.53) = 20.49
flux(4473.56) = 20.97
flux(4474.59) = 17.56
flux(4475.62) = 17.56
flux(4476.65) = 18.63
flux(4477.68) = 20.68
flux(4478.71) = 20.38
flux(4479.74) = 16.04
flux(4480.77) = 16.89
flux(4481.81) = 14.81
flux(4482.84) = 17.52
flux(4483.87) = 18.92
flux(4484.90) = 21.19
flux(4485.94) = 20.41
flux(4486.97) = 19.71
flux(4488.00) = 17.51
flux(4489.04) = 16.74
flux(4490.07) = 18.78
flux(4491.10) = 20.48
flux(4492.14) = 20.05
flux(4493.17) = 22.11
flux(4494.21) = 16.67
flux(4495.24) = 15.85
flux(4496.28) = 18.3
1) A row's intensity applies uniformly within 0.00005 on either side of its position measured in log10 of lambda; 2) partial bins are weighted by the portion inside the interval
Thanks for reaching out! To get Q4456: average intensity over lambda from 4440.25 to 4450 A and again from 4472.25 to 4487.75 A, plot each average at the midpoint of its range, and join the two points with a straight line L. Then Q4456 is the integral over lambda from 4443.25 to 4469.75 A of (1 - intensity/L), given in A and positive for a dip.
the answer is 0.9 A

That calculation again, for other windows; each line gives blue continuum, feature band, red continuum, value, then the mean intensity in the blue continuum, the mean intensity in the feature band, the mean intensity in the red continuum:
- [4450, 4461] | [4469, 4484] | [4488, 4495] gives -0.4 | 16.8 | 18.5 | 18.9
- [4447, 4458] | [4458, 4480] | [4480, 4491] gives -0.7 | 17.6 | 18.5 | 18.3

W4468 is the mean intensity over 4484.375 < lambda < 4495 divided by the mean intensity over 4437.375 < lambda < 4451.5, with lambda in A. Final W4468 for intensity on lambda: 1.1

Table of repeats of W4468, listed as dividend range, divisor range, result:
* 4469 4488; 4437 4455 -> 1.04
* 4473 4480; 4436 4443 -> 1.10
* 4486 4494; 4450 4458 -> 1.15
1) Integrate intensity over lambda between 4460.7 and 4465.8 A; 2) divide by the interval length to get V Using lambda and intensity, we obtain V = 17.5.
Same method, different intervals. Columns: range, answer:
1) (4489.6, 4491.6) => 19.7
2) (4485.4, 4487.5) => 20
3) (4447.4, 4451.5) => 19.1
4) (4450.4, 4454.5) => 17.7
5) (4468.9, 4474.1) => 19.8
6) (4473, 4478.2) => 19.1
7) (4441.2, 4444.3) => 16.2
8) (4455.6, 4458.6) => 16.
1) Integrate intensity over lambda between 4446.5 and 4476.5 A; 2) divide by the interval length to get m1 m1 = 18.1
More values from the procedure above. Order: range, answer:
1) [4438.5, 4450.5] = 18.5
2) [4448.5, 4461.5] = 17.2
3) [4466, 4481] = 19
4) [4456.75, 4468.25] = 17.7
